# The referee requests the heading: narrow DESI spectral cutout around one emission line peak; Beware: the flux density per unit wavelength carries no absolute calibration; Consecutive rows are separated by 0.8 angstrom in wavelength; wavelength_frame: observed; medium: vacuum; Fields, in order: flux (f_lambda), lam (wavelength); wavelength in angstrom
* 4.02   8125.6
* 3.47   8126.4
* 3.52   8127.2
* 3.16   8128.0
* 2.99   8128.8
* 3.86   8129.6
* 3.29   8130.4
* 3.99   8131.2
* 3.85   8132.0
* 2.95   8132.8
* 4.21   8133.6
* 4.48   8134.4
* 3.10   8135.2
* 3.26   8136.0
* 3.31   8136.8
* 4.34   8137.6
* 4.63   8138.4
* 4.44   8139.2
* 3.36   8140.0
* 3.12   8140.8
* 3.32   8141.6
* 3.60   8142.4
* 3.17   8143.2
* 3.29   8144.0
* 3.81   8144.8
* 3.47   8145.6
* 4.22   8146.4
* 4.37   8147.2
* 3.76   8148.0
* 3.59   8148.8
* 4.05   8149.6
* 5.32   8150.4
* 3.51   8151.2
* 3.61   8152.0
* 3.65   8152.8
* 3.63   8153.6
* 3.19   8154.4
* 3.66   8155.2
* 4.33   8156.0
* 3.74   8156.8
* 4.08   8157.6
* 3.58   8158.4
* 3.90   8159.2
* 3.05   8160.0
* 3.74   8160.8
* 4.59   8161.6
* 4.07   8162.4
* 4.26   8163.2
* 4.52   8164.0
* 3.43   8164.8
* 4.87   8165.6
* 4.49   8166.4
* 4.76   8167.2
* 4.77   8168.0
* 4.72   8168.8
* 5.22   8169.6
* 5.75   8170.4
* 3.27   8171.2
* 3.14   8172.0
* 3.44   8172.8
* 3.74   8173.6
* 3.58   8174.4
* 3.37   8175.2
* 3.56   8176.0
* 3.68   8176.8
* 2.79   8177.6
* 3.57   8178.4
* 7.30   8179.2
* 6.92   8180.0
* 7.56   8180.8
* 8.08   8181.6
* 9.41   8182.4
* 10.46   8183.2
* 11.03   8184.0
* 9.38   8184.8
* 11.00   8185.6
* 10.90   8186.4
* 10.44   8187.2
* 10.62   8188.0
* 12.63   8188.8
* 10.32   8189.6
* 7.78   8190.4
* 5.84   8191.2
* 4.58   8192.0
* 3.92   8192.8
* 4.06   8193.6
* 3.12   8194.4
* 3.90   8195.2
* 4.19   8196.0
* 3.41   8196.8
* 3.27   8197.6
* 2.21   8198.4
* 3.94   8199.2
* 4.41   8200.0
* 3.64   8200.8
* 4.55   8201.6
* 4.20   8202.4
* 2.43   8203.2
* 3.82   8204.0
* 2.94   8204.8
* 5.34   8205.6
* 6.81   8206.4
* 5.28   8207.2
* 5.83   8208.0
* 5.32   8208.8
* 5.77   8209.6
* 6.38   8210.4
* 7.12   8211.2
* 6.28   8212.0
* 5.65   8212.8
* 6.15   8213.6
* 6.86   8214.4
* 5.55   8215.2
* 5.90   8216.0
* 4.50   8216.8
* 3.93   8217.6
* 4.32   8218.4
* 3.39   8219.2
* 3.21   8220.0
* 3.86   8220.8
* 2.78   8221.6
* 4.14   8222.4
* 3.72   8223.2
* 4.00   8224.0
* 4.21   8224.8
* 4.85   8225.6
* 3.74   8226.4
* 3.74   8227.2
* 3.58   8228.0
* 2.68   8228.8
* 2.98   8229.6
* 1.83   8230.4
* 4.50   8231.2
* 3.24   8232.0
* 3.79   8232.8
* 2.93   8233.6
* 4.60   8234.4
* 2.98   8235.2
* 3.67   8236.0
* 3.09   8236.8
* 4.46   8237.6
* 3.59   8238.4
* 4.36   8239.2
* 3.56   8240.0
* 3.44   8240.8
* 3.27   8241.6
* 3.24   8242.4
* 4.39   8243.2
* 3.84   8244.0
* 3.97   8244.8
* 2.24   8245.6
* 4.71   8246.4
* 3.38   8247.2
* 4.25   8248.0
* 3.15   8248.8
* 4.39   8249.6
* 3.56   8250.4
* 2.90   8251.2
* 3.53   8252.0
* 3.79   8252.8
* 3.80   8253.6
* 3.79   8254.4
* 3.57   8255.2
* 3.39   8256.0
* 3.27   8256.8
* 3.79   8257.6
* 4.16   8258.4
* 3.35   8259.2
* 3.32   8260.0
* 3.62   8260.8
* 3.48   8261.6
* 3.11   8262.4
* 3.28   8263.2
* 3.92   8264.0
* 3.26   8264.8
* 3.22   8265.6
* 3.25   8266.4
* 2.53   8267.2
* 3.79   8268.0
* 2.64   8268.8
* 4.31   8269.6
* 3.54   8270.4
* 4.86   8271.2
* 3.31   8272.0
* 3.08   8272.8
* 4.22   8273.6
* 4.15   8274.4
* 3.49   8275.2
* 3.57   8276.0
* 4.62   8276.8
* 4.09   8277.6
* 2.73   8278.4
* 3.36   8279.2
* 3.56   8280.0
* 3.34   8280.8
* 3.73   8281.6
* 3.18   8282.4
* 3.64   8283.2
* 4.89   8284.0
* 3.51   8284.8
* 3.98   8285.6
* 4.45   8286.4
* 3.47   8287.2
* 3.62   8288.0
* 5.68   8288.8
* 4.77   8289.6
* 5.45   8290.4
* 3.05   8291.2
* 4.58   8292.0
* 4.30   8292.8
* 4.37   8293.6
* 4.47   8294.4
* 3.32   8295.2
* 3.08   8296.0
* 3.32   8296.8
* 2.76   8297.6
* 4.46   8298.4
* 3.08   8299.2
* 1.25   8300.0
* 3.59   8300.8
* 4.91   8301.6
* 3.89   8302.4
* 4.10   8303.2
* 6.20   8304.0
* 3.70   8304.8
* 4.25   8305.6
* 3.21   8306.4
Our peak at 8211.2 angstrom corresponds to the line [N II] 6583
